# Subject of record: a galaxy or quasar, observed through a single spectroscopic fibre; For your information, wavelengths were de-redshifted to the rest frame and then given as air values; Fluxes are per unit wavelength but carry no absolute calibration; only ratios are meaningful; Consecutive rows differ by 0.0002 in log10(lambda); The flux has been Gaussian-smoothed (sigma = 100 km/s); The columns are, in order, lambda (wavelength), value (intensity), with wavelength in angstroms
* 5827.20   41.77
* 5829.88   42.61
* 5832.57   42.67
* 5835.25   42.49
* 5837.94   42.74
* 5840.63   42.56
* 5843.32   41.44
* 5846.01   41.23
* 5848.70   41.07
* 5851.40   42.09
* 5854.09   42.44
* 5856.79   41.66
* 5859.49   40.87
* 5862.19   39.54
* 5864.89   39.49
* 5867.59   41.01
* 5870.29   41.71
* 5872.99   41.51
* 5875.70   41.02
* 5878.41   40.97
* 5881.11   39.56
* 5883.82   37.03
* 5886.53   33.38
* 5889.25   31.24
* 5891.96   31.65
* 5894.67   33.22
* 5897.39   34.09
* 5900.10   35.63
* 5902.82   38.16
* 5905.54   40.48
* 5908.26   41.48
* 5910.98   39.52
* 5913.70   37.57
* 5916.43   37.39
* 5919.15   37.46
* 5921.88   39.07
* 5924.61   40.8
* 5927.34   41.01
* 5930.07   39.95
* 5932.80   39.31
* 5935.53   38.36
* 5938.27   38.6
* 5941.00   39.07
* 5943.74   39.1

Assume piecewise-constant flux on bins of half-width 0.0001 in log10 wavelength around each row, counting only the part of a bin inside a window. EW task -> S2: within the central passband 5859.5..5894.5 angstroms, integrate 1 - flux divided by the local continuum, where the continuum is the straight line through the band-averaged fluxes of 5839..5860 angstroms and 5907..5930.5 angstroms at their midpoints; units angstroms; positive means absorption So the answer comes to 2.3 angstroms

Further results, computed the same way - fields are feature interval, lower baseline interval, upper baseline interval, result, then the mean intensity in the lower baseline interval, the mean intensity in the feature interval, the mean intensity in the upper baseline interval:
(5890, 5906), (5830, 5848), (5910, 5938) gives 1.9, 42.2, 35.1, 39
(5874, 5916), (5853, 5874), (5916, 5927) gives 3.0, 41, 37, 39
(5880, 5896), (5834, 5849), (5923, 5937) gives 2.6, 42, 34.3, 39.8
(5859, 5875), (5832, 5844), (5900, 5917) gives 0.1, 42.4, 40.7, 38.9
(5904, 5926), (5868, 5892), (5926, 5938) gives -0.1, 38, 39.2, 39.6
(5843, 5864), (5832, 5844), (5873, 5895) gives -0.4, 42.4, 41.2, 36.5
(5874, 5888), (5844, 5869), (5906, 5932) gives 0.7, 41.1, 38.4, 39.4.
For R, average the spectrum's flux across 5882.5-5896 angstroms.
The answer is 33.3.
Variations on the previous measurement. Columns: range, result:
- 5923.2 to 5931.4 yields 40.6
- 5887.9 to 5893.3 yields 31.5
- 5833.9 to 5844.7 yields 42.3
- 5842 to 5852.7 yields 41.4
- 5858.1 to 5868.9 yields 40.2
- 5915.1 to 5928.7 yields 39.1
